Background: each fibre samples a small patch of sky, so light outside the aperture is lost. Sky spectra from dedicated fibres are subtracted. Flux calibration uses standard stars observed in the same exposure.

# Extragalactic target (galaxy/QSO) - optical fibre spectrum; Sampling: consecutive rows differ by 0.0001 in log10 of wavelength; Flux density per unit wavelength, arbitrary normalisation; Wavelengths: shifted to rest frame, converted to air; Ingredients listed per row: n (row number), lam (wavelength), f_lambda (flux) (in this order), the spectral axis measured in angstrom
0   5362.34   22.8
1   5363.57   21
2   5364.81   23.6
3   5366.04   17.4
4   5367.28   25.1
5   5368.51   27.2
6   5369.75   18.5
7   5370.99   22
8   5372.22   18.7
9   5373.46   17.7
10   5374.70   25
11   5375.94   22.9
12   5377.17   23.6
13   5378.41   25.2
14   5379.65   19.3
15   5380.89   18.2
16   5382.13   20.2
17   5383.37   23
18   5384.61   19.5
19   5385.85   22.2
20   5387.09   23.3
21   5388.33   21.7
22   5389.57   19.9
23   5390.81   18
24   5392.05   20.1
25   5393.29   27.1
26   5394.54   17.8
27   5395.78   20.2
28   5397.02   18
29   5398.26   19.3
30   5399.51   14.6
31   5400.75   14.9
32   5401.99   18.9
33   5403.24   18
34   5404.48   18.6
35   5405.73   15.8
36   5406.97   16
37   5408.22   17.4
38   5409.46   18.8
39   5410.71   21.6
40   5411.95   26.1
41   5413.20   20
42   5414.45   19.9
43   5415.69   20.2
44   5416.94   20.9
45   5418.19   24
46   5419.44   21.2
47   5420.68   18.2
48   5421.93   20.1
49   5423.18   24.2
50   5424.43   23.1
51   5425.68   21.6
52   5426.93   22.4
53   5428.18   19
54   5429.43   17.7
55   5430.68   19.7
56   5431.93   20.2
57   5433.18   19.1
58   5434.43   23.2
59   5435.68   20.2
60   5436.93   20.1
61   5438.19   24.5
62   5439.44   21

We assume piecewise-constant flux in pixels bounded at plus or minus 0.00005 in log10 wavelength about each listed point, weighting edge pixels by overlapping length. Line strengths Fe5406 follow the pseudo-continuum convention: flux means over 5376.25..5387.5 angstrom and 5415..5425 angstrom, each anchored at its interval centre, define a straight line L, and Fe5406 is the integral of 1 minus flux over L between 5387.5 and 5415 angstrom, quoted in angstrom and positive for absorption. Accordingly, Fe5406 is 2.9 angstrom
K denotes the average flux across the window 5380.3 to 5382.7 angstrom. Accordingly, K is 19.2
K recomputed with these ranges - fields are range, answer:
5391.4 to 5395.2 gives 21.6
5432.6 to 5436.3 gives 20.9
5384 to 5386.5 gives 20.9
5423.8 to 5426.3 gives 22.3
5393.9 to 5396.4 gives 19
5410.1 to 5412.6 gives 23.8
